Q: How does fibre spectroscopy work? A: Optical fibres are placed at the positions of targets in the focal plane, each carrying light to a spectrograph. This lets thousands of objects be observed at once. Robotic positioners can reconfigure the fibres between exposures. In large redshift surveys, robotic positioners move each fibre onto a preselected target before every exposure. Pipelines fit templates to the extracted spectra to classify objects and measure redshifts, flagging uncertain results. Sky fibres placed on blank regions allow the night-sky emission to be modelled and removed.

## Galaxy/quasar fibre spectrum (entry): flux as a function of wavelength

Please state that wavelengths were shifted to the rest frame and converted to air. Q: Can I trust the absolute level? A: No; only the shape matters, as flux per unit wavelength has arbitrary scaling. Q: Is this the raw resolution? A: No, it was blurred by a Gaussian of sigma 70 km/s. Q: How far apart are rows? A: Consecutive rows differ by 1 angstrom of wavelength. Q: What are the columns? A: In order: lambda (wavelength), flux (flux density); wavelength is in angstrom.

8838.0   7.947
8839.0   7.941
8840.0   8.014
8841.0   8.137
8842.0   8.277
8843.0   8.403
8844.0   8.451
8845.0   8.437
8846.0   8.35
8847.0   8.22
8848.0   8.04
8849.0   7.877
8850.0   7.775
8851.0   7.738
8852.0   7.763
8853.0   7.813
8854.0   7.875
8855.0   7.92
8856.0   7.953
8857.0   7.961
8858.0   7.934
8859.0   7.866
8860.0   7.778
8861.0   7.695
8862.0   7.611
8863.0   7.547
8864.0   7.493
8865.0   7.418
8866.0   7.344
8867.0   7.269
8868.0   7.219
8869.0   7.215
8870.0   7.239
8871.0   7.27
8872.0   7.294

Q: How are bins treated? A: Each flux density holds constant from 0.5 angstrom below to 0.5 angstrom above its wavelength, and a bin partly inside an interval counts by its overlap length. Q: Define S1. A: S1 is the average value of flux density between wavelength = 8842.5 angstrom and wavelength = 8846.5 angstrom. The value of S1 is 8.41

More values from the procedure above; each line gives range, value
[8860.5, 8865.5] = 7.55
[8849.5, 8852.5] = 7.76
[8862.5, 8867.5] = 7.41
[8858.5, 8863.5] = 7.7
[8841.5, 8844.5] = 8.38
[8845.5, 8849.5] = 8.12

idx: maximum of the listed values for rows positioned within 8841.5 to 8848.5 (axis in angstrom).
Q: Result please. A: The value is 8.451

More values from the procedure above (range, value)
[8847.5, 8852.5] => 8.04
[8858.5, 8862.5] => 7.866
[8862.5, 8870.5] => 7.547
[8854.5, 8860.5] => 7.961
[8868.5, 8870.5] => 7.239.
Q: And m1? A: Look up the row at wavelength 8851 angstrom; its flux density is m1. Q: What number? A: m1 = 7.738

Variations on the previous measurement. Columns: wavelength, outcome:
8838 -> 7.947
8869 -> 7.215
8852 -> 7.763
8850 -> 7.775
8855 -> 7.92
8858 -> 7.934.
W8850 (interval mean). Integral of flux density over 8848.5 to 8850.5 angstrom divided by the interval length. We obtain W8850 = 7.83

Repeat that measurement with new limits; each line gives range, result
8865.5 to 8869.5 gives 7.26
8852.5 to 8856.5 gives 7.89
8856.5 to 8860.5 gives 7.88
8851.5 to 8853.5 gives 7.79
